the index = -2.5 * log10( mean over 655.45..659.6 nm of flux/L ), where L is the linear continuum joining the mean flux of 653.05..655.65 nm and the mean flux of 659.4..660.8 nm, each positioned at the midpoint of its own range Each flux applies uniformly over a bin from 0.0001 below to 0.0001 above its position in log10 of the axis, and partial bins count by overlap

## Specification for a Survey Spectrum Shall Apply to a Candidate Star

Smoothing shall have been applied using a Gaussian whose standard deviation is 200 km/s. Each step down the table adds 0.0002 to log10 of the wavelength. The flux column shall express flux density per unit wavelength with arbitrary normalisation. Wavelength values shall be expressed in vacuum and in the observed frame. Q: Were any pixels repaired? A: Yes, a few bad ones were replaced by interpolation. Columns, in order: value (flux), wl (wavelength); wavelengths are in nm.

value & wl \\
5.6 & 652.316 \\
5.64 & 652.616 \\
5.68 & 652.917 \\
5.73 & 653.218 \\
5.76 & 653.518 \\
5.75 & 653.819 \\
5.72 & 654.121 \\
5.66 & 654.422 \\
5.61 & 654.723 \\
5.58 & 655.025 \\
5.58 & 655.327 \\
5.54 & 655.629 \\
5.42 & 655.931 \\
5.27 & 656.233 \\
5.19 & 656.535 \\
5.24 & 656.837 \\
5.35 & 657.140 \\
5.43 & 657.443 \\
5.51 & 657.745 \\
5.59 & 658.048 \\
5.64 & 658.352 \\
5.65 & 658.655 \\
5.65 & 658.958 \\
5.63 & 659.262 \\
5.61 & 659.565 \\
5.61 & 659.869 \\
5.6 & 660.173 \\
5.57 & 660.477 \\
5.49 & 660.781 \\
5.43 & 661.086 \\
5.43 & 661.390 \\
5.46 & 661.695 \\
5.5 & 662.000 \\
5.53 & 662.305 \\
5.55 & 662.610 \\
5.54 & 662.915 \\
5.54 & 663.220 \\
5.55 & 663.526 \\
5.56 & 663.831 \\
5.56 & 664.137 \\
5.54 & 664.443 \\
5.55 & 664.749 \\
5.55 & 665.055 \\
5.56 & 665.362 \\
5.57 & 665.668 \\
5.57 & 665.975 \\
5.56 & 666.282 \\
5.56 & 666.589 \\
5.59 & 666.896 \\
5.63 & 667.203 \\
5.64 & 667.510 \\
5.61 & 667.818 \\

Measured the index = 0.03 mag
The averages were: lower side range 5.66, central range 5.48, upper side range 5.59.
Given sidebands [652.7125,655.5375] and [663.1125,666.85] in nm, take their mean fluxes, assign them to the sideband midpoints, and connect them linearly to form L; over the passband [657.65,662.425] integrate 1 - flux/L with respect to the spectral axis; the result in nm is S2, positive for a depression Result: 0.04 nm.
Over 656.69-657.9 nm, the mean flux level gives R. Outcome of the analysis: 5.38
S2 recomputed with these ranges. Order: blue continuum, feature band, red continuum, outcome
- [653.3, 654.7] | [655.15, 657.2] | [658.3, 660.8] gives 0.109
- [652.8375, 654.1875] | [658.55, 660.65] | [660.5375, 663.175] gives -0.021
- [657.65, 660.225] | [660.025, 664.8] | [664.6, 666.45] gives 0.050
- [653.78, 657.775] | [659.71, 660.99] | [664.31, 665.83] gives -0.010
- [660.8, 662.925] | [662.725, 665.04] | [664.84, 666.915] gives -0.010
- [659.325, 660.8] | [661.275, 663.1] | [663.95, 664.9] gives 0.022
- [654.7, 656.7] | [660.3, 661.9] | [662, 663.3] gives 0.011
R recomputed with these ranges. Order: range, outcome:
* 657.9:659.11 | 5.63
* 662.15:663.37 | 5.54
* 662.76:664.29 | 5.55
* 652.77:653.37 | 5.71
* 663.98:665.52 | 5.55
